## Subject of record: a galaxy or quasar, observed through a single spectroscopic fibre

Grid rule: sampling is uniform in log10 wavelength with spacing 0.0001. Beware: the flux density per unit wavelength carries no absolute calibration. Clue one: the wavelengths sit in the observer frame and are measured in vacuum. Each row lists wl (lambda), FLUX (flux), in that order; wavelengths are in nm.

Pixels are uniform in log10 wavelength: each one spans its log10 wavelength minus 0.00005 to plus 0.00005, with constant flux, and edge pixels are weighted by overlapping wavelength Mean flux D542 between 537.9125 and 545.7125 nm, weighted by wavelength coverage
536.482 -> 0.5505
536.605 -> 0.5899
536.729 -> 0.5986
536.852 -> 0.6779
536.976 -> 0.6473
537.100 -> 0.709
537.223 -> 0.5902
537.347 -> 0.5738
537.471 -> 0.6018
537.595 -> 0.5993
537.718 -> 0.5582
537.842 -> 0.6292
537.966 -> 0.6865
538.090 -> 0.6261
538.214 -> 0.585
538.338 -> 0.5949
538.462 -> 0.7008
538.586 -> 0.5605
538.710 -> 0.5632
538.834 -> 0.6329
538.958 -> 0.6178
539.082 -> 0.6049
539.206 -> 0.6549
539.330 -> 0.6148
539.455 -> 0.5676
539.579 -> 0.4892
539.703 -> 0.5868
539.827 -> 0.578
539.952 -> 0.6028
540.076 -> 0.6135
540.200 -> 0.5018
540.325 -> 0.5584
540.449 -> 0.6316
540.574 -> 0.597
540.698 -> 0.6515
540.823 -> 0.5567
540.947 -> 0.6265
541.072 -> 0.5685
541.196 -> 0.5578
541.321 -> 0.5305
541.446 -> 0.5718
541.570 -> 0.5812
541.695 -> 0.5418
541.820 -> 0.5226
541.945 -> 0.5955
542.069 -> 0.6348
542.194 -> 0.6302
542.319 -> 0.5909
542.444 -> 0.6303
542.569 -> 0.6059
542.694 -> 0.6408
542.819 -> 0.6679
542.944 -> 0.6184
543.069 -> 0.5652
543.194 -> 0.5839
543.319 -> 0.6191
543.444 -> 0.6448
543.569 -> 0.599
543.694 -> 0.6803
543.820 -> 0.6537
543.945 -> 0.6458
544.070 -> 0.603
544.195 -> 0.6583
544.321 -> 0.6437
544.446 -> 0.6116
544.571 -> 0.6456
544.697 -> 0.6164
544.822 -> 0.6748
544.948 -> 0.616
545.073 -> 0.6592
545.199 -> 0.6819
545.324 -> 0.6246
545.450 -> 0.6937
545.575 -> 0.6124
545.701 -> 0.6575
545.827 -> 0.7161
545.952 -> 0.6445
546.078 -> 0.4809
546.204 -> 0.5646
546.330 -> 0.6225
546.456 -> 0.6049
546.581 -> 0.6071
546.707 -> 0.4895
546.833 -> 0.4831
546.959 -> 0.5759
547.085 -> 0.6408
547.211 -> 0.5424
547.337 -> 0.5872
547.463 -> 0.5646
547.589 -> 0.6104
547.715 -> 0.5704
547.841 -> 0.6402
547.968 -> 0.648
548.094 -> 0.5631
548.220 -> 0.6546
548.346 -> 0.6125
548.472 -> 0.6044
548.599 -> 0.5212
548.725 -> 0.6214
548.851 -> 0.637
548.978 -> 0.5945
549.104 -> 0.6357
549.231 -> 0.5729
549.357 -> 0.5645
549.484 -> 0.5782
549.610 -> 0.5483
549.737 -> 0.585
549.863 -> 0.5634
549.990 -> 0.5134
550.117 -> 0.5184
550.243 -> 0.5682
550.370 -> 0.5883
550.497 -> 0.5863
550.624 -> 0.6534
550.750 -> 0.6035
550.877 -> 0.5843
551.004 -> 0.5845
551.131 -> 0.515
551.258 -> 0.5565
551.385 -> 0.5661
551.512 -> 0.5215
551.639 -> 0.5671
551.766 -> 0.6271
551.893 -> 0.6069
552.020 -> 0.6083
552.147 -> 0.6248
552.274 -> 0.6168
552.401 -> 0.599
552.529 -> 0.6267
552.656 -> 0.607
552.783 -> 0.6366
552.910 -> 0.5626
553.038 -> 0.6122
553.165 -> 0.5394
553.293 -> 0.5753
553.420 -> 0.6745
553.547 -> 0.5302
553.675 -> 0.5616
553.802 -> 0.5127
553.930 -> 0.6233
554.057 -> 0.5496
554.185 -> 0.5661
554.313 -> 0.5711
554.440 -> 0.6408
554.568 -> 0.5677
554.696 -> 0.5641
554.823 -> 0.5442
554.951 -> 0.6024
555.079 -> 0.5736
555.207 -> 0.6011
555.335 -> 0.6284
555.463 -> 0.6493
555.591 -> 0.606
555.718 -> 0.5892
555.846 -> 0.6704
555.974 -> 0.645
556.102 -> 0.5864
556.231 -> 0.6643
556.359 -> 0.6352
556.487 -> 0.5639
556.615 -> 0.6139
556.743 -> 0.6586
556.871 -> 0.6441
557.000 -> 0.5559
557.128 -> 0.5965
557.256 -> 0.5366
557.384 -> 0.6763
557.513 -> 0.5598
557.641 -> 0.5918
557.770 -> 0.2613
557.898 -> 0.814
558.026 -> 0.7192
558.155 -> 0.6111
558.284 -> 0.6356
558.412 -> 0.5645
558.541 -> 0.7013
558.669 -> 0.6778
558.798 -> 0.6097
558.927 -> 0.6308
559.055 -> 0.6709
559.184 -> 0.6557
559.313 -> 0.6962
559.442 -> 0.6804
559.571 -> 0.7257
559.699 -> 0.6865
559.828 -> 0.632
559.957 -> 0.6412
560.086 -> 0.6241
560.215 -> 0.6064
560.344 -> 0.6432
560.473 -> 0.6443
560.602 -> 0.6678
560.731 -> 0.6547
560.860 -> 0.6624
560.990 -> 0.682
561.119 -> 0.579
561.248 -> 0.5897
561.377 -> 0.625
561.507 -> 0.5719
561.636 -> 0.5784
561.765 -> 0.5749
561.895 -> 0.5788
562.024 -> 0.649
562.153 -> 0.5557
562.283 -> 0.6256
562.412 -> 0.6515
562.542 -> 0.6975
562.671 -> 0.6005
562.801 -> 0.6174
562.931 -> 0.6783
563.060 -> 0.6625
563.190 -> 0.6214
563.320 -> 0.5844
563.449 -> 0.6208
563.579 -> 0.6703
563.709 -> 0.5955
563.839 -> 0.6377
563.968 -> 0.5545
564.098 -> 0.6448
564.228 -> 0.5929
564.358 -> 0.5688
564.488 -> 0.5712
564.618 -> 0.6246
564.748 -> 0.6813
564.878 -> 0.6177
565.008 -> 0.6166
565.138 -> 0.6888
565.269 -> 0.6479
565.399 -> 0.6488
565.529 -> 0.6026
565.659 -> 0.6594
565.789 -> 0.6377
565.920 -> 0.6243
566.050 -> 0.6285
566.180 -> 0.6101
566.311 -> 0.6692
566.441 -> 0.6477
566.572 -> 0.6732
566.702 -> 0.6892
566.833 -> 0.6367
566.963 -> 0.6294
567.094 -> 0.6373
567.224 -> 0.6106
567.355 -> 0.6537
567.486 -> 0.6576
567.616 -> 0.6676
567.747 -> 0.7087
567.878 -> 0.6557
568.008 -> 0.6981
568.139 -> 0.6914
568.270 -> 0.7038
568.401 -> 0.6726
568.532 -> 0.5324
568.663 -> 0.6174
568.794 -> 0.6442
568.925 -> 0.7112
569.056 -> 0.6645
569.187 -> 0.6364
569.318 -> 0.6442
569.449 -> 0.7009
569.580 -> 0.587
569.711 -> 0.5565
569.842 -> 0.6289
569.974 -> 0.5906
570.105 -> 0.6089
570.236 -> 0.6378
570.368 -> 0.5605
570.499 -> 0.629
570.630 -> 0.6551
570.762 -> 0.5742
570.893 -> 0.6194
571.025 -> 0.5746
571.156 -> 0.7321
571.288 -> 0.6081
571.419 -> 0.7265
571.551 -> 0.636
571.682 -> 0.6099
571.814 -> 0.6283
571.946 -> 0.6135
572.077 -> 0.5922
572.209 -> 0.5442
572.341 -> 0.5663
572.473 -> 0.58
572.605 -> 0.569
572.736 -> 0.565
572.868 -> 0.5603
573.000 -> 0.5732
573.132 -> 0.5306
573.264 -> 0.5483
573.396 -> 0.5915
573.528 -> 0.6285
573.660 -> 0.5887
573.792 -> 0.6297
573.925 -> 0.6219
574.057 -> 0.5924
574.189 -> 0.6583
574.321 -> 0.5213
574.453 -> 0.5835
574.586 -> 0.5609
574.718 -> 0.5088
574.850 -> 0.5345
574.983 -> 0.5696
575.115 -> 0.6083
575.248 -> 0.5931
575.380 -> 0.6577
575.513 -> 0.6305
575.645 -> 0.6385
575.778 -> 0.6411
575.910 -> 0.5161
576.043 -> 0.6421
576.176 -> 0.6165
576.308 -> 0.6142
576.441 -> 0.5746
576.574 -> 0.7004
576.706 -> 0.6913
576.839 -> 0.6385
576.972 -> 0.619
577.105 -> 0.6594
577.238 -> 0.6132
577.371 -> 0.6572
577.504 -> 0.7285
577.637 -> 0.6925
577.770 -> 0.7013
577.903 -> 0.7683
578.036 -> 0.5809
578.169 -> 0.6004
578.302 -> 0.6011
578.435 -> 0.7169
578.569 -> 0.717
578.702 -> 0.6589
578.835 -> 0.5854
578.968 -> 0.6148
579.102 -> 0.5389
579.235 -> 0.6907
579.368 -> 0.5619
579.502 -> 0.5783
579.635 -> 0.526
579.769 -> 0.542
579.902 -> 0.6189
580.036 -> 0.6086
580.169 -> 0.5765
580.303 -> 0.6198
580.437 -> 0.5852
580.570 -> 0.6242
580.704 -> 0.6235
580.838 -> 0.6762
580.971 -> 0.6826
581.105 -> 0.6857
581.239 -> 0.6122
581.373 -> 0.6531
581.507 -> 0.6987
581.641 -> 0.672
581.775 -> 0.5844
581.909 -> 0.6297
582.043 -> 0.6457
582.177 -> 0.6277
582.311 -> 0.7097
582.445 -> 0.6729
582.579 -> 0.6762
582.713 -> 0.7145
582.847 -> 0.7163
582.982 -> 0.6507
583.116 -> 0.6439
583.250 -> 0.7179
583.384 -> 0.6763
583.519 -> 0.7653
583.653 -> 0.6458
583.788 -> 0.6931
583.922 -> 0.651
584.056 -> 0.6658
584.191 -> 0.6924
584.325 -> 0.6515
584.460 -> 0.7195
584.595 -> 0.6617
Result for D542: 0.611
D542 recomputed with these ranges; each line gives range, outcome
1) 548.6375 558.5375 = 0.593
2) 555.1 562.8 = 0.626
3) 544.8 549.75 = 0.602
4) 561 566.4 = 0.622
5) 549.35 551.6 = 0.567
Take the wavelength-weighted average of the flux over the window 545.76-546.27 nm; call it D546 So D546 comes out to 0.602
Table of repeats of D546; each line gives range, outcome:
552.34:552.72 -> 0.611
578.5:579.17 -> 0.623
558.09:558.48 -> 0.603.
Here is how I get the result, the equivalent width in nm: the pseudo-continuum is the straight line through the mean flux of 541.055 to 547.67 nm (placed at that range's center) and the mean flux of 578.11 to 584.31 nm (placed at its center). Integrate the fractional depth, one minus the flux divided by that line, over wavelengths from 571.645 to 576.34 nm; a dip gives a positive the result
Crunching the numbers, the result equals 0.35 nm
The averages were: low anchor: 0.608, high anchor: 0.645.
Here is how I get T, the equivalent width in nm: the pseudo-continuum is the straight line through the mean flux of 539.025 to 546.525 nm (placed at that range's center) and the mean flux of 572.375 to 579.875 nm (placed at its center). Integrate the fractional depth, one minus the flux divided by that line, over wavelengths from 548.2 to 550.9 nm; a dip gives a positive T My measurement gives 0.11 nm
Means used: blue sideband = 0.609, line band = 0.586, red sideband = 0.611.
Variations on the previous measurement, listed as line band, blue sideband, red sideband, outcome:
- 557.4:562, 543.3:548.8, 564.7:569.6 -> 0.05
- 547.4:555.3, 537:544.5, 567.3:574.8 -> 0.29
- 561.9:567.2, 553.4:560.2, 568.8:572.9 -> -0.13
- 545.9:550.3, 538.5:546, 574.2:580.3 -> 0.23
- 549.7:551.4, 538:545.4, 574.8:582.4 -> 0.12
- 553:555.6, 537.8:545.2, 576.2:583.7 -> 0.15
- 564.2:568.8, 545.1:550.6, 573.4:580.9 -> -0.25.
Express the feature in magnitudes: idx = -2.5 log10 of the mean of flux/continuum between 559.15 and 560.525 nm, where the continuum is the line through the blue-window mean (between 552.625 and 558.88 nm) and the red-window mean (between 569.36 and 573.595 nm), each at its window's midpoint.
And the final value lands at -0.10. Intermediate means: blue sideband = 0.602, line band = 0.658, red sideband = 0.604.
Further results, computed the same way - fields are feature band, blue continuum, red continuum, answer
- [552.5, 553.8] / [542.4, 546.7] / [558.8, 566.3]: 0.07 mag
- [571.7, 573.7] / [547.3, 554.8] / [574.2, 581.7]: 0.07 mag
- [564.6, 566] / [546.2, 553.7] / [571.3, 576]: -0.09 mag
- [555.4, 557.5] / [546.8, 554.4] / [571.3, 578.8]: -0.04 mag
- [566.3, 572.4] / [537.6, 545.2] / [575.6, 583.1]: -0.01 mag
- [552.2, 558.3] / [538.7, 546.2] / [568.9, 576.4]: 0.02 mag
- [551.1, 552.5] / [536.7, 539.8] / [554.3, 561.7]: 0.06 mag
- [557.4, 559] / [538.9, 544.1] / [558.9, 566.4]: 0.01 mag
